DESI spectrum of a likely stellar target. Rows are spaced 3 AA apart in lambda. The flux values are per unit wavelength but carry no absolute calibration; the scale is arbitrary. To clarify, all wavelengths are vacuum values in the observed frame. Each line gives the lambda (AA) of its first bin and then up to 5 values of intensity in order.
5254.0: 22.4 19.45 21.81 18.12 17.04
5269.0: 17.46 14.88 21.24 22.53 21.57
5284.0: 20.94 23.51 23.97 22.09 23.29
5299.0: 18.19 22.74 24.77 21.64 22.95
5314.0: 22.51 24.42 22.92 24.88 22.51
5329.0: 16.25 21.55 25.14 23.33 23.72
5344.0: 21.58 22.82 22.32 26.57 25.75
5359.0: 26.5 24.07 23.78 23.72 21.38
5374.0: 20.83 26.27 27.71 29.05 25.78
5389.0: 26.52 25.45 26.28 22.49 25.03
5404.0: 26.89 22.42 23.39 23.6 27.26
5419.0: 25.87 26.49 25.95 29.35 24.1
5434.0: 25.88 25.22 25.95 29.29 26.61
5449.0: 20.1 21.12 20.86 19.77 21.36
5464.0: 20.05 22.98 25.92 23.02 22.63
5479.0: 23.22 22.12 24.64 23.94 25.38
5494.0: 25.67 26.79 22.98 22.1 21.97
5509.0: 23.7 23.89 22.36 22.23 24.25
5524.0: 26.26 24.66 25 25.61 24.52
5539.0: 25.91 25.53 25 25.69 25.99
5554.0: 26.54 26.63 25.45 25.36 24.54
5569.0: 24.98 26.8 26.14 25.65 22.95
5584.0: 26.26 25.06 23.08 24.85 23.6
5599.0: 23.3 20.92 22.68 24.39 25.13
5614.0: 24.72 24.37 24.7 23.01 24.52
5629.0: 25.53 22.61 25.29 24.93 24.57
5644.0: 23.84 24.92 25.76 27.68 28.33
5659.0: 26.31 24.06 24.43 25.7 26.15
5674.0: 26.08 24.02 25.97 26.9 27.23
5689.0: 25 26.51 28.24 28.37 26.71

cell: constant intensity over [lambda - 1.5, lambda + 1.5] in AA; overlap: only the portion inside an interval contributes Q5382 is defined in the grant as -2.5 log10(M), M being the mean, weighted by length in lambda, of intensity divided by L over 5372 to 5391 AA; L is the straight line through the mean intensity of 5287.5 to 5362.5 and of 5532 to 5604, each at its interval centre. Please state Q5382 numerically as -0.10 mag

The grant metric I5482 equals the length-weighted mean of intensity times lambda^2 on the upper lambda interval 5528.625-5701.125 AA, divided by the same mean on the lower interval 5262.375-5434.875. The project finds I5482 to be 1.18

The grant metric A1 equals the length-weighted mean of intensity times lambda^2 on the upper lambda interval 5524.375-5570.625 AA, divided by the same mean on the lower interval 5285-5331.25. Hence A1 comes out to 1.24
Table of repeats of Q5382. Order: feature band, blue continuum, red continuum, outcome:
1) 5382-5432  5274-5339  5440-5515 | -0.119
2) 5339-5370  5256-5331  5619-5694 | -0.097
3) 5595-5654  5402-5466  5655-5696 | 0.059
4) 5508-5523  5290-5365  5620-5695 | 0.047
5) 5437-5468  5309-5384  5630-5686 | 0.062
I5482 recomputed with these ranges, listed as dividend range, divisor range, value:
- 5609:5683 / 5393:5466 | 1.12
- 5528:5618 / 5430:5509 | 1.09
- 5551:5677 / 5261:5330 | 1.31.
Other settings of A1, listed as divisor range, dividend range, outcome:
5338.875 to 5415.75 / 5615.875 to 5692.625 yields 1.14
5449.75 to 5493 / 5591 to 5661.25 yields 1.15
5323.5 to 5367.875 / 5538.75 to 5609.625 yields 1.16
